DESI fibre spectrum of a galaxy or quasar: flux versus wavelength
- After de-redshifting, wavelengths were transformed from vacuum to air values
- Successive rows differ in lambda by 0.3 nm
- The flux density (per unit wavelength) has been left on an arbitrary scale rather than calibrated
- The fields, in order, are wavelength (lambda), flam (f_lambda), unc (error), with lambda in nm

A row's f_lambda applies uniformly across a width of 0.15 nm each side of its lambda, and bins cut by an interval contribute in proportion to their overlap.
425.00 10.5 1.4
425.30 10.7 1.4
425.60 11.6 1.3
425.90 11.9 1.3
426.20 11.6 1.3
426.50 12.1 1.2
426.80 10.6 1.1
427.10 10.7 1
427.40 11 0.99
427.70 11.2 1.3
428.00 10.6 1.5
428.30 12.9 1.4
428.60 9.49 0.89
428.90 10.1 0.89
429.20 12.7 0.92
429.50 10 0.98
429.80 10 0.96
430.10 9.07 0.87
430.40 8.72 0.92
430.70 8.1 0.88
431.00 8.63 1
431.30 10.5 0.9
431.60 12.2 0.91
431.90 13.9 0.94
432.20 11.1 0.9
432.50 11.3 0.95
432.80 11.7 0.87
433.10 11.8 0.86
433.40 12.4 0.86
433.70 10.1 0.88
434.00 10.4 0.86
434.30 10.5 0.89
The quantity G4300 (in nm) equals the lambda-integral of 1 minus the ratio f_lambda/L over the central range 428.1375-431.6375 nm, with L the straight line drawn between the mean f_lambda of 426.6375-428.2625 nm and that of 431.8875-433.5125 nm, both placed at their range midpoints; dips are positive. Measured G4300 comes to 0.38 nm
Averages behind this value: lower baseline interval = 11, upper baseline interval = 11.9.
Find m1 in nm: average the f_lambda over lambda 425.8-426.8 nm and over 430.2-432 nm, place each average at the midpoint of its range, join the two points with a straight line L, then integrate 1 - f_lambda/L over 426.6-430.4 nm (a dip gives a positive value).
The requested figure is 0.13 nm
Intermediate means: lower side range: 11.7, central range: 10.6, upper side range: 10.2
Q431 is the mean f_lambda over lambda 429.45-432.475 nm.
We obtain 10.3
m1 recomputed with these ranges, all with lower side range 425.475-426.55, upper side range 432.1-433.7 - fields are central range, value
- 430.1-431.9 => 0.26 nm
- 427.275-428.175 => 0.06 nm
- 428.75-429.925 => 0.10 nm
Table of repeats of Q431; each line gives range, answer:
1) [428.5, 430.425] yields 10.1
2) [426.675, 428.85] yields 10.9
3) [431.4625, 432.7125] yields 12.1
